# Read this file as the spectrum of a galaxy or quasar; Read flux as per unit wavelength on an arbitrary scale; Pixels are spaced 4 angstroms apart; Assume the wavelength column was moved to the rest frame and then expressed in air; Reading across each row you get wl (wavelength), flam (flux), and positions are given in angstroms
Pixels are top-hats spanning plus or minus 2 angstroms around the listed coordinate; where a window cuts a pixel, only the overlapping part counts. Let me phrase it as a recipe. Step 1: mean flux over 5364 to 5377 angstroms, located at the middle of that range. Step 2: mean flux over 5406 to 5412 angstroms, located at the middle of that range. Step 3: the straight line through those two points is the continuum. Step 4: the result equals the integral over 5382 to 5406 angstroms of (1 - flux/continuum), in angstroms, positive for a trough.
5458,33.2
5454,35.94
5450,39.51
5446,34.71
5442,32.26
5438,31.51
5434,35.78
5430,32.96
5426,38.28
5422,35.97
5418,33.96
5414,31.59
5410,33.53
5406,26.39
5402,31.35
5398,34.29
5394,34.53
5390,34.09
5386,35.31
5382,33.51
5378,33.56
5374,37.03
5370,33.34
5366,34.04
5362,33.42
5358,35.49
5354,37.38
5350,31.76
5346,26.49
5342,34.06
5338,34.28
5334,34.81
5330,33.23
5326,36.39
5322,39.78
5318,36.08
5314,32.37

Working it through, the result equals -0.5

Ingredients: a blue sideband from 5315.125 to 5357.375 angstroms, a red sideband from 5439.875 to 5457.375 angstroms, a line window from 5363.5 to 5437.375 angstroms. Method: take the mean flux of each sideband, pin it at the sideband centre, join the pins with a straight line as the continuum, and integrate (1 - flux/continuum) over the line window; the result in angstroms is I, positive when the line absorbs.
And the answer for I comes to 2.44 angstroms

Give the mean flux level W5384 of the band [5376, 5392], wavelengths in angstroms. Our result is 34.1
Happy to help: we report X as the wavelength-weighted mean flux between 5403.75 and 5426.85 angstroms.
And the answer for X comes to 33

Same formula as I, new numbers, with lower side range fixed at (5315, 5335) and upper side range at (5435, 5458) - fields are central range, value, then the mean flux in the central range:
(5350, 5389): 1.0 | 34.6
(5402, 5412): 1.4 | 30.2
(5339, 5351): 1.6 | 31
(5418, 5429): -0.4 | 36.2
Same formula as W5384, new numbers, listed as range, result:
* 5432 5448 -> 33.6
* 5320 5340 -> 35.7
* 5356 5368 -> 34.3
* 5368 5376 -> 35.2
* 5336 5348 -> 31.6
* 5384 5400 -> 34.6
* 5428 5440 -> 33.4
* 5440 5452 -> 35.5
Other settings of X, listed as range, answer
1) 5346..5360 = 33.7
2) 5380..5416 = 32.7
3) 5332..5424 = 33.5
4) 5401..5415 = 30.6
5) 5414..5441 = 34.4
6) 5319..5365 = 34.3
